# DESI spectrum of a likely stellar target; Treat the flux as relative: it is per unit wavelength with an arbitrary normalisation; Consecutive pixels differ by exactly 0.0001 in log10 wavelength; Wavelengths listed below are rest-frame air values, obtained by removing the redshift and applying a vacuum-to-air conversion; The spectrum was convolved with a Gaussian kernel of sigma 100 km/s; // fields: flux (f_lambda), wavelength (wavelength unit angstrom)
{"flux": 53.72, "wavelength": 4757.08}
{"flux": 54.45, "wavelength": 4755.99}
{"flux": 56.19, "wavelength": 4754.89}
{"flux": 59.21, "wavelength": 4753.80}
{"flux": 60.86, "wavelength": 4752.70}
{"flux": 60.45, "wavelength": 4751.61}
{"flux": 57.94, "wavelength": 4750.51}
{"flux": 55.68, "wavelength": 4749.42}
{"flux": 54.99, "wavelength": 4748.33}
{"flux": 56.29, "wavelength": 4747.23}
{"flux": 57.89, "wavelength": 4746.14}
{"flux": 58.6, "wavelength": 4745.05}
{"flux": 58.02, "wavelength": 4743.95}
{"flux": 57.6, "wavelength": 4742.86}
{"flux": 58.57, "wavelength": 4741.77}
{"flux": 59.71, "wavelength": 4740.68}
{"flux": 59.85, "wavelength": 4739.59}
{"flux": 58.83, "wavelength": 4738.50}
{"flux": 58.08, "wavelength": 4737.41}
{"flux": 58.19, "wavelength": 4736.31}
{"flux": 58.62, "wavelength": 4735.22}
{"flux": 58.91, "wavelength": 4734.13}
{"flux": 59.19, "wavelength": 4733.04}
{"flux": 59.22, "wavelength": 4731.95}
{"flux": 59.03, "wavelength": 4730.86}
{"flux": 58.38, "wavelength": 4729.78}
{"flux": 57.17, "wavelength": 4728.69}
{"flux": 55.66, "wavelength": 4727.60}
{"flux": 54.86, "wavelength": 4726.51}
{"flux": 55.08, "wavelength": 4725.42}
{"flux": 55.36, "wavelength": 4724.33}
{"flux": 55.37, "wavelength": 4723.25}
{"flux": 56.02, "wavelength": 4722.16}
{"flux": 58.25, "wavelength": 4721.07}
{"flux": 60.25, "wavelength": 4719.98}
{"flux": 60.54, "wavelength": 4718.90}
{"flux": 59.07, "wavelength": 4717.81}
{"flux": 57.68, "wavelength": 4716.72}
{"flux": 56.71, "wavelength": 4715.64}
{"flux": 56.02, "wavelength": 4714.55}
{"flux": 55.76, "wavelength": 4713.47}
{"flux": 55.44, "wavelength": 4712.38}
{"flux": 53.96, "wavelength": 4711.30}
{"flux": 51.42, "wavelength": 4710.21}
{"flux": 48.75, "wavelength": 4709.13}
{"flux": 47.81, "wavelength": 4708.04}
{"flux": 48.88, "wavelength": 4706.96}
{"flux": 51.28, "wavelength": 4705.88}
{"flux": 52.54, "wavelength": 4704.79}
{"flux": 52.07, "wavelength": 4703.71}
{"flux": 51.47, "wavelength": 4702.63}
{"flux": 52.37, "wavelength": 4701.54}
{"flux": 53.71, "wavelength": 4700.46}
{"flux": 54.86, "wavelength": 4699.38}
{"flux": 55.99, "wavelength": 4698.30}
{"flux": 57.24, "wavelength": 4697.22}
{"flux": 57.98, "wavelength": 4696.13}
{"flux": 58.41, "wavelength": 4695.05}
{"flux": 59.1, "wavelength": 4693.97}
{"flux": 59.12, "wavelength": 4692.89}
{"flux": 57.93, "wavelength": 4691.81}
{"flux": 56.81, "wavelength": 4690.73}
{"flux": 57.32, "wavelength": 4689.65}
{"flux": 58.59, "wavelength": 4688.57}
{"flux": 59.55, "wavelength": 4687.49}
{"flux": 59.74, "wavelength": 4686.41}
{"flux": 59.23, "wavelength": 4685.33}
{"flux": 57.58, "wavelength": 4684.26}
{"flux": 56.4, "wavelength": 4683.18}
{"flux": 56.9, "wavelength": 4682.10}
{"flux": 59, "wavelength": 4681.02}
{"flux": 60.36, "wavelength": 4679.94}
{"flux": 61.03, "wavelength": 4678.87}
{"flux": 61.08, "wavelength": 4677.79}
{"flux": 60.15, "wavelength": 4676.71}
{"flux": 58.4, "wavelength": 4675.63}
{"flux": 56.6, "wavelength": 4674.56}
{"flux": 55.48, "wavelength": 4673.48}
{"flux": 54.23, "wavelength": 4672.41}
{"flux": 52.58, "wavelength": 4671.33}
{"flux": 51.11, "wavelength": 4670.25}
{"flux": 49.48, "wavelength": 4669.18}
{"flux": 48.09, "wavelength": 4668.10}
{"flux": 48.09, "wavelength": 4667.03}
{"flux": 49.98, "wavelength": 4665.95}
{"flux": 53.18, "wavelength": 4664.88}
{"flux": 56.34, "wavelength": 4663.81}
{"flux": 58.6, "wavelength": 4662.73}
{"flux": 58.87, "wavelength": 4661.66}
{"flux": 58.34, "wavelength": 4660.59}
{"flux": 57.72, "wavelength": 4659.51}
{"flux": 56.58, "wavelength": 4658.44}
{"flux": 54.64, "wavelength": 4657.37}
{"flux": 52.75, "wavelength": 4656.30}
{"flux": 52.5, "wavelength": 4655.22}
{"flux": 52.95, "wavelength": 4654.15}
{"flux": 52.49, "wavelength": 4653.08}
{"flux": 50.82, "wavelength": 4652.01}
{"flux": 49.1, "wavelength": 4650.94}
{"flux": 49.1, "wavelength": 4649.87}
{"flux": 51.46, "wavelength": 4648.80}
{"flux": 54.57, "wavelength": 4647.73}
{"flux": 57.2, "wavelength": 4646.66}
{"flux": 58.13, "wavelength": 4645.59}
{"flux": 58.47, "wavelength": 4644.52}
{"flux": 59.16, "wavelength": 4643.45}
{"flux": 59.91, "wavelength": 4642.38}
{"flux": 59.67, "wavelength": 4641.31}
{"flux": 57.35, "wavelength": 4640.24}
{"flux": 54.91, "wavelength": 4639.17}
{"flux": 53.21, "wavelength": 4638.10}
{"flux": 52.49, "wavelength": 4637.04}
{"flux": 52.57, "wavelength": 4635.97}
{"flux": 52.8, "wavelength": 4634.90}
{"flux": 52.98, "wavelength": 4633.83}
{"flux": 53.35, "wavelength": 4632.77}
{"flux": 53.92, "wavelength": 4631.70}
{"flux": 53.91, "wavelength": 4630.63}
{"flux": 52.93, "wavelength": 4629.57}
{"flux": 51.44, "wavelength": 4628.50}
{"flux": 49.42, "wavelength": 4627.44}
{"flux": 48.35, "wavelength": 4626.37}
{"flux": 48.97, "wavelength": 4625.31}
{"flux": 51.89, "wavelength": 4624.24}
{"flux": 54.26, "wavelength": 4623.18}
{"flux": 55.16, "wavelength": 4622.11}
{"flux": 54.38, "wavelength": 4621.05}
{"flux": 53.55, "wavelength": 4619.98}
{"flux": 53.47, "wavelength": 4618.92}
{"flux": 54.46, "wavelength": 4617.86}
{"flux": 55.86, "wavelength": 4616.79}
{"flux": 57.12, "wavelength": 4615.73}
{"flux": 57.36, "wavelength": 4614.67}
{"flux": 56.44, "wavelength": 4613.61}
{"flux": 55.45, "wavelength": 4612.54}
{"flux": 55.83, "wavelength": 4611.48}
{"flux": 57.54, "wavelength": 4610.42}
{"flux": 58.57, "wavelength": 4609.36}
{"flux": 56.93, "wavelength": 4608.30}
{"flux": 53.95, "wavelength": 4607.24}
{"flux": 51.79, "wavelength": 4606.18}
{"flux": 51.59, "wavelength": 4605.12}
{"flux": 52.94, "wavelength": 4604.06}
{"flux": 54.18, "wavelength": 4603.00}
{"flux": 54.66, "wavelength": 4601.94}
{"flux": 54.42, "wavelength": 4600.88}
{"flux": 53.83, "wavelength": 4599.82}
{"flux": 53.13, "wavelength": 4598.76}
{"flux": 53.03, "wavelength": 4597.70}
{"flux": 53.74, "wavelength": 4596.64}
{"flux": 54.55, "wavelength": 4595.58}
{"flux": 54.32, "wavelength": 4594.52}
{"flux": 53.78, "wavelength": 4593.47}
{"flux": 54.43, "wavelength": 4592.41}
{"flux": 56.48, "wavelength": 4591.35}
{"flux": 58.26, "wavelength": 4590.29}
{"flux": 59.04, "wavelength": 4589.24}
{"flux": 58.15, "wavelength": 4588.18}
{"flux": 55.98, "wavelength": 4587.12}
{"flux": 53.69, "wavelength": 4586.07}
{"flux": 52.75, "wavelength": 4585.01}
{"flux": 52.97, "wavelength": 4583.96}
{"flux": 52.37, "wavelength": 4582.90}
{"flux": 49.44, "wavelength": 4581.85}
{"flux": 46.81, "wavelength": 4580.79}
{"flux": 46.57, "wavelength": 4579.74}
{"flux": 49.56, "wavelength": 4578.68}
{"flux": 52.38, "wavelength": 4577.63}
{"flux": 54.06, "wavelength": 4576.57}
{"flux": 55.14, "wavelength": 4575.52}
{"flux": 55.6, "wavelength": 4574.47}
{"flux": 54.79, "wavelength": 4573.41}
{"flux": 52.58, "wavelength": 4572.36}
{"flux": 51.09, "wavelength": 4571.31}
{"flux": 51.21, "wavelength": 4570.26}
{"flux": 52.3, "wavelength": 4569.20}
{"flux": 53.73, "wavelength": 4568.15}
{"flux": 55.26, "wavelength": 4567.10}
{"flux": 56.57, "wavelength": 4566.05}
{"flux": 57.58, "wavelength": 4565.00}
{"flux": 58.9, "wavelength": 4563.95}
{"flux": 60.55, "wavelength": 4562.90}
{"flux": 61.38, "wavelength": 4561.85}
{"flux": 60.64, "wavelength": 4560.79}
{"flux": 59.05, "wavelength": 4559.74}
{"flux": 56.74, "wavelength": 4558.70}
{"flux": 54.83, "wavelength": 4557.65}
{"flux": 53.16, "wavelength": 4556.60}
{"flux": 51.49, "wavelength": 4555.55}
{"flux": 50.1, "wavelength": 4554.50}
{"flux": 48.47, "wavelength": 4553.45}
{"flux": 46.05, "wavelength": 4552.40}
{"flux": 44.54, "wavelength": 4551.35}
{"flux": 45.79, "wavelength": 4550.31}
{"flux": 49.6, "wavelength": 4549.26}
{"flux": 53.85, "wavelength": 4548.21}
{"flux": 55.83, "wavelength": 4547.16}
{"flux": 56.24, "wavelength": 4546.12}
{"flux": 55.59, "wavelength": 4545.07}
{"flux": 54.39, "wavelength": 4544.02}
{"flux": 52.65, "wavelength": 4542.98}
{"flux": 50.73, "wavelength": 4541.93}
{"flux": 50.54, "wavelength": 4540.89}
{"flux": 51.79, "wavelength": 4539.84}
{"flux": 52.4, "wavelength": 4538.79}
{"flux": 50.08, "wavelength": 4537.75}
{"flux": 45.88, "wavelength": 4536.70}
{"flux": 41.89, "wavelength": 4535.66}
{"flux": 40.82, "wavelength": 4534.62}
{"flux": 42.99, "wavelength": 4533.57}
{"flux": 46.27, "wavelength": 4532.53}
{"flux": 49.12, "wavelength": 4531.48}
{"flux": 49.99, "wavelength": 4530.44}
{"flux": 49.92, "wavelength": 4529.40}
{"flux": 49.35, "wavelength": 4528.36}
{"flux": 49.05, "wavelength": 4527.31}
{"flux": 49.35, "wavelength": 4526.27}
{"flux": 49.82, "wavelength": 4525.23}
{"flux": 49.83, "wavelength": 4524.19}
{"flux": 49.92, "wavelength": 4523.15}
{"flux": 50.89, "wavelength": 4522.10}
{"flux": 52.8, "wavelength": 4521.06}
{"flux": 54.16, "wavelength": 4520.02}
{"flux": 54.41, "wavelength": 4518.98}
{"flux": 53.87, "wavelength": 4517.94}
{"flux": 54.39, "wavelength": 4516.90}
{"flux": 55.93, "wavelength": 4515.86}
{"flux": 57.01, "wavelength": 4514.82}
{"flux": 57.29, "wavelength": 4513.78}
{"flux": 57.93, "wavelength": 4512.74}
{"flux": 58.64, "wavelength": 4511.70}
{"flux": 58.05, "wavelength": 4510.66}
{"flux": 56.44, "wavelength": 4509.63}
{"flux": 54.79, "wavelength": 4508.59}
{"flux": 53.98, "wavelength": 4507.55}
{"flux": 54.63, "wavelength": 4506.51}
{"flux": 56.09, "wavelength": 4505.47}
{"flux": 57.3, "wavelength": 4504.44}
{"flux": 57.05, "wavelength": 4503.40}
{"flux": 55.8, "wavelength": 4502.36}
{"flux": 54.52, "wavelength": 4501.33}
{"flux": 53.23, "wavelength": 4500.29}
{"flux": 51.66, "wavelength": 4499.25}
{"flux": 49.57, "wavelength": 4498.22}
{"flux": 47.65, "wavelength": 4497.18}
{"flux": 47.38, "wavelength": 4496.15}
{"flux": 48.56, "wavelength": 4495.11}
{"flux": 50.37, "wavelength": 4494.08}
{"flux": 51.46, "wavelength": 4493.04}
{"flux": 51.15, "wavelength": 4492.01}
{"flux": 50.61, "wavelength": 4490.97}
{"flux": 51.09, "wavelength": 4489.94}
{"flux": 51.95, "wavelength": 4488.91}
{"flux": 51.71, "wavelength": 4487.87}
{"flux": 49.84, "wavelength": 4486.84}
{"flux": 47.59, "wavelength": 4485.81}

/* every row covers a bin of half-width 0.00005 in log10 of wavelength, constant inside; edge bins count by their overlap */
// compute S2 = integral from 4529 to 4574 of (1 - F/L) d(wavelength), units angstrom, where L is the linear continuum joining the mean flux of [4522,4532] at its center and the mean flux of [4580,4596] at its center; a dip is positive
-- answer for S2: -0.5 angstrom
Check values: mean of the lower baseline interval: 49.7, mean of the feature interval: 52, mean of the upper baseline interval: 54.1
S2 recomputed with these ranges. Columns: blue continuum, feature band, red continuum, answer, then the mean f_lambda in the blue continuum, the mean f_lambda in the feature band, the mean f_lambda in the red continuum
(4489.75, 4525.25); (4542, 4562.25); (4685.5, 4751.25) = 0.4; 53.5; 53.1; 56.5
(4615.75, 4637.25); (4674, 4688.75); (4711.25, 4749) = -0.9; 52.9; 58.9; 57.6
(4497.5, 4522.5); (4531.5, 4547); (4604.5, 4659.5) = 1.5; 55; 49.6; 54.2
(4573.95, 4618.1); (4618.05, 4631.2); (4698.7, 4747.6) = 0.6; 54.3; 52.4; 56.1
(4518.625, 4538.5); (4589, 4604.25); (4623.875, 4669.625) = -0.9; 48.8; 54.7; 53.7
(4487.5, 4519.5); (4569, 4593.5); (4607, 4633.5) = 0.3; 53.7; 53.3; 54.2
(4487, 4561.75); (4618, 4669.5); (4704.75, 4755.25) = 0.9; 52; 53.8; 56.7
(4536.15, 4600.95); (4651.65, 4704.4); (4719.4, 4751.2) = 0.4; 53.4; 55.8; 57.7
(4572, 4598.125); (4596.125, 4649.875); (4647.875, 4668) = -0.9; 53.6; 54.4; 53.5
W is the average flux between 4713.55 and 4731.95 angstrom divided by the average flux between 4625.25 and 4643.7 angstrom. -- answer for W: 1.1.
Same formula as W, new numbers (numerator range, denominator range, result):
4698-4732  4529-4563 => 1.07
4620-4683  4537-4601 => 1.02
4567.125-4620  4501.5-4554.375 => 1.04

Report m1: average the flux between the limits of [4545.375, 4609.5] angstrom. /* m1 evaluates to 53.8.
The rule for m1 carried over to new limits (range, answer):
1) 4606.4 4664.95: 54.6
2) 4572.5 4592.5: 53.6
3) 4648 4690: 55.3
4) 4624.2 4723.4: 55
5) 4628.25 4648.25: 55.2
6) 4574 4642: 53.9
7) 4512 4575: 52.3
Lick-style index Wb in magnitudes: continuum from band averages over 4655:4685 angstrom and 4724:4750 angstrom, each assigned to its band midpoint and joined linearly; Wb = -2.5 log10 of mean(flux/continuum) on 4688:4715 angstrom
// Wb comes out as 0.04 mag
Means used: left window 55.6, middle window 54.6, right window 57.7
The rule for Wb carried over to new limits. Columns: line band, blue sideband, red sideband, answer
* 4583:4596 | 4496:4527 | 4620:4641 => -0.040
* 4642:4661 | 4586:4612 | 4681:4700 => 0.038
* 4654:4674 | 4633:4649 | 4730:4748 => 0.051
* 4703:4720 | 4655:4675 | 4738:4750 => 0.043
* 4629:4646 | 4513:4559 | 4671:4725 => -0.021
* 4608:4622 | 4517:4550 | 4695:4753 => -0.059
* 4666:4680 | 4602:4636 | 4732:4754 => 0.021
